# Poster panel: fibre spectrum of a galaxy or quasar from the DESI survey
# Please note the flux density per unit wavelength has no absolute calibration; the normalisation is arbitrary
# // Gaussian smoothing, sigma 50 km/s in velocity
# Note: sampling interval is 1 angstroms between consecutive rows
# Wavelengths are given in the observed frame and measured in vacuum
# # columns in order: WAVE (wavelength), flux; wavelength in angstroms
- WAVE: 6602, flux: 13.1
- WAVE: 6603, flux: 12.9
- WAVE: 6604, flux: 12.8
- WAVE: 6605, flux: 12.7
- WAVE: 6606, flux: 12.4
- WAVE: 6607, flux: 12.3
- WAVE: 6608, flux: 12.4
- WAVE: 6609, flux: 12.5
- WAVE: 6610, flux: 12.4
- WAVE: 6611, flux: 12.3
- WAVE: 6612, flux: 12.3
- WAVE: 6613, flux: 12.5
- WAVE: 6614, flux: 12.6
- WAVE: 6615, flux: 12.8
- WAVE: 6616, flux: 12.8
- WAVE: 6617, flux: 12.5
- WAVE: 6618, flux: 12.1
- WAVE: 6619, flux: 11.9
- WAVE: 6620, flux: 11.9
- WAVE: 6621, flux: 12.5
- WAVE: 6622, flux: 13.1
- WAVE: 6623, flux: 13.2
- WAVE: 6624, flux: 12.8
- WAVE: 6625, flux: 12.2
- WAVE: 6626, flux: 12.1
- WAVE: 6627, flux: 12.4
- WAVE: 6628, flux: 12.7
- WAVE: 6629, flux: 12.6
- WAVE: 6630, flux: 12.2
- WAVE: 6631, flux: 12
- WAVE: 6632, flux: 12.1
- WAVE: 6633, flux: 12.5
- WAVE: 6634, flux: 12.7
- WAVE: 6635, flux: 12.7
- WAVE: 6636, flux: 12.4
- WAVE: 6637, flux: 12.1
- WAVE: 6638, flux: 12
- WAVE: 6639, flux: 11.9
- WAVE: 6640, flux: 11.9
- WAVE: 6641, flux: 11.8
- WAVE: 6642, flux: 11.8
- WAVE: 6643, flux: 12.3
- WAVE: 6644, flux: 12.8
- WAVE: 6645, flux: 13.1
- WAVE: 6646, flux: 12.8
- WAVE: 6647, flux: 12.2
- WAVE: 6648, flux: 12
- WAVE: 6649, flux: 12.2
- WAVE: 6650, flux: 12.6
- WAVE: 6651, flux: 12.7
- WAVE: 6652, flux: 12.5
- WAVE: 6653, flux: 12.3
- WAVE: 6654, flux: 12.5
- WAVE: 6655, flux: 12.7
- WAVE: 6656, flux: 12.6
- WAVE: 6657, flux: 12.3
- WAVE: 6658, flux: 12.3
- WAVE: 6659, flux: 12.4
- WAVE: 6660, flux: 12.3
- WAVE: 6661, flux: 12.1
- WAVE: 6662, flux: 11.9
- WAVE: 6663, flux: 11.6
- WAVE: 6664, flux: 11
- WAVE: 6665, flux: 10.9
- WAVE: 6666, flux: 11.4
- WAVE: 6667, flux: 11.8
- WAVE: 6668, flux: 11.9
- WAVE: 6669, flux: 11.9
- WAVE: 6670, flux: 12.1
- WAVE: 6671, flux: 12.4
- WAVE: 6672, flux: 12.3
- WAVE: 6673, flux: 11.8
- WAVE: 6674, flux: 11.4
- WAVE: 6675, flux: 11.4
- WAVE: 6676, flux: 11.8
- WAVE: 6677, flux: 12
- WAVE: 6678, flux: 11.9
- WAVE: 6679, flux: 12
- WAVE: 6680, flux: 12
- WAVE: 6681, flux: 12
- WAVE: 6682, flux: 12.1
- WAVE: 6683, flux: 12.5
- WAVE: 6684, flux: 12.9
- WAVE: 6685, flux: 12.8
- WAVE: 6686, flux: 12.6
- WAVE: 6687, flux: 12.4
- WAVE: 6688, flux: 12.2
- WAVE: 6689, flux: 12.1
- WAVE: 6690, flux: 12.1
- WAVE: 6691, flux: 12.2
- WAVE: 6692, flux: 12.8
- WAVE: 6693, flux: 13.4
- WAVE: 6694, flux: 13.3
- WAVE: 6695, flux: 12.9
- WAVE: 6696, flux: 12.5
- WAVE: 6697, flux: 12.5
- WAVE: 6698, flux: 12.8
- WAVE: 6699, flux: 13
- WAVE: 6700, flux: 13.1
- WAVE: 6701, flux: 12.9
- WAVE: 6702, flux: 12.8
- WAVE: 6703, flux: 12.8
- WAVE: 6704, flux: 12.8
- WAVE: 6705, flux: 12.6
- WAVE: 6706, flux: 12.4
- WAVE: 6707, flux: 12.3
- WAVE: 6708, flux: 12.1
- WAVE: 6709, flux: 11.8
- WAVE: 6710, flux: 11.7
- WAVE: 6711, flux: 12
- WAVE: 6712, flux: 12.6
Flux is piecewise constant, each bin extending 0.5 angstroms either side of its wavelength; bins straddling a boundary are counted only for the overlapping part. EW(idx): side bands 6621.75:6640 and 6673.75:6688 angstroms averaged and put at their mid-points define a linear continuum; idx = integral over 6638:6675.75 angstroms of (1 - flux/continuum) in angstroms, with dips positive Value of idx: 0.5 angstroms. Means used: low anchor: 12.4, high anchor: 12.1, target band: 12.1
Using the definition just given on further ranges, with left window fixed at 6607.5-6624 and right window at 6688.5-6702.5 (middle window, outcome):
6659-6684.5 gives 1.54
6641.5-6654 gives 0.15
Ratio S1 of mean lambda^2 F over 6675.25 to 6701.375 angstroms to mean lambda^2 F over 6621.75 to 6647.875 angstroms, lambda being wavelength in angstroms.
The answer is 1.02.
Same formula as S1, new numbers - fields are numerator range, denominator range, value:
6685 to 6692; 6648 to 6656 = 1.00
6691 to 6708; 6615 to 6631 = 1.05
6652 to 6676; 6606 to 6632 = 0.98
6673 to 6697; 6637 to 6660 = 1.01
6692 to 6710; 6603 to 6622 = 1.05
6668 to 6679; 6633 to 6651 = 0.97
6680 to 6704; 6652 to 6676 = 1.06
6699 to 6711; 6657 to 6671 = 1.07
